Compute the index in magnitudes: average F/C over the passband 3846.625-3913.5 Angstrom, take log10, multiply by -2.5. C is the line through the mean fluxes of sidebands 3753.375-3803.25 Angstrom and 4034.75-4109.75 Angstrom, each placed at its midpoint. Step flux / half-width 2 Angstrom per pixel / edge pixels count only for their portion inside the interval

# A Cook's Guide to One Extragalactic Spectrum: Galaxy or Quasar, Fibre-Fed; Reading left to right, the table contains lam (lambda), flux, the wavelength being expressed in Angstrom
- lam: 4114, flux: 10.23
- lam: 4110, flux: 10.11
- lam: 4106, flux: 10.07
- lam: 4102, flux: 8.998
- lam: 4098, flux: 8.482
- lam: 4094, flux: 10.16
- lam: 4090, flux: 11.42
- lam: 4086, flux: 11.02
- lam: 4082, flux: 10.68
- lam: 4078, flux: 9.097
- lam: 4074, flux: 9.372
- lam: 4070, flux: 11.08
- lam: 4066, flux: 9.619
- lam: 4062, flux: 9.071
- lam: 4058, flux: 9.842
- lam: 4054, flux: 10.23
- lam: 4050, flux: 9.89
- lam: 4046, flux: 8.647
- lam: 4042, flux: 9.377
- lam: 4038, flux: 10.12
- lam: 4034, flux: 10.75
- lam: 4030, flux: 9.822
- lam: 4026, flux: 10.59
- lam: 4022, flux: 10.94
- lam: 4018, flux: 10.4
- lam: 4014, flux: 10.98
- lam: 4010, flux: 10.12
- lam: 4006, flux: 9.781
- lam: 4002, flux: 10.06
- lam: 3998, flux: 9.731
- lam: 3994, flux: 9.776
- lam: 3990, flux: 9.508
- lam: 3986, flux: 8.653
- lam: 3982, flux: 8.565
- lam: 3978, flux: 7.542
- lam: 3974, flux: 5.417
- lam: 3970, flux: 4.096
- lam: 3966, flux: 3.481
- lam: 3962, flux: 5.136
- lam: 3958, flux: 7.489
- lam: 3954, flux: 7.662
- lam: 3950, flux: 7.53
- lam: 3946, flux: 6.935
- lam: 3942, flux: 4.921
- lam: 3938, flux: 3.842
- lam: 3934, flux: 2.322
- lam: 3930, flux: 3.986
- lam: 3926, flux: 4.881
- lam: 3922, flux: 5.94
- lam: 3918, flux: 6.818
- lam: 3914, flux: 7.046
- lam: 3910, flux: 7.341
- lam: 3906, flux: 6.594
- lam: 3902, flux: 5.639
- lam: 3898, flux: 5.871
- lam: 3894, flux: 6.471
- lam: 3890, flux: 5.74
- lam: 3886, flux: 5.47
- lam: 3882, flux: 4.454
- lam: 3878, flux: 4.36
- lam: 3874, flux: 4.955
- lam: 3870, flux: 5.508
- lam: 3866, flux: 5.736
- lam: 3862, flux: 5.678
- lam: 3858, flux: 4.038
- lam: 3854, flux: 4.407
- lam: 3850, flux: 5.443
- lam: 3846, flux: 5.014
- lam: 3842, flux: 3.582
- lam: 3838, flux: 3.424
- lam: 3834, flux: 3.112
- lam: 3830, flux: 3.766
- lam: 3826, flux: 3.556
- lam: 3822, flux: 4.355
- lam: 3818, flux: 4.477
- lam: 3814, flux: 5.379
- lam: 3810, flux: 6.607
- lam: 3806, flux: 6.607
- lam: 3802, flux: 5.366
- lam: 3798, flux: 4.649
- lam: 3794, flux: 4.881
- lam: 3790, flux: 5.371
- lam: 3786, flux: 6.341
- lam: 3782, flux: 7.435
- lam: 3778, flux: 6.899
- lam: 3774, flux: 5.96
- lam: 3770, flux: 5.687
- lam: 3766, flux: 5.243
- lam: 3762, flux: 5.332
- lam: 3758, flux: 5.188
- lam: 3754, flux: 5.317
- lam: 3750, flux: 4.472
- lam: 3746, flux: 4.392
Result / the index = 0.28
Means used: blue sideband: 5.68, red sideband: 9.86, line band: 5.51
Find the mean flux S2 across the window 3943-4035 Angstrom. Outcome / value 8.41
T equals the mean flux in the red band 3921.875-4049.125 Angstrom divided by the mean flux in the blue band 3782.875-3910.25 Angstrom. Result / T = 1.53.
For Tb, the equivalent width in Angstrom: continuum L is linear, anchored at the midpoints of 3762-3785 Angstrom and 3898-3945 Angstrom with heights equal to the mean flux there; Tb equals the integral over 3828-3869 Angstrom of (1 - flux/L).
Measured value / 9.5 Angstrom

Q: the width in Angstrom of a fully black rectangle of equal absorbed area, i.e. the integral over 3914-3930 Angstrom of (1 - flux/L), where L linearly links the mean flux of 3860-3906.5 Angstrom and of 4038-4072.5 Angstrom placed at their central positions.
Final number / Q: 1.6 Angstrom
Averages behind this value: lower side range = 5.51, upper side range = 9.74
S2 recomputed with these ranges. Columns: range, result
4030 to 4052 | 9.76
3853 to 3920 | 5.67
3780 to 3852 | 4.96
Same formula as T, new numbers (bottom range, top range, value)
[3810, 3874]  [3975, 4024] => 2.09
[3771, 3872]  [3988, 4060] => 1.96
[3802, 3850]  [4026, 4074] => 2.14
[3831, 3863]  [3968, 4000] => 1.85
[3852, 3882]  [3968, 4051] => 1.88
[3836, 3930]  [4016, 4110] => 1.86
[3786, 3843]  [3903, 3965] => 1.24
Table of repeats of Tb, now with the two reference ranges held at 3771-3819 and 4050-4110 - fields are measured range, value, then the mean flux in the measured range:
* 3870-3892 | 6.4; 5.04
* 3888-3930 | 7.6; 6.13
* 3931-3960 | 8.3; 5.75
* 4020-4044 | -2.6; 10.3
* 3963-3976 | 6.2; 4.39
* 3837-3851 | 4.7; 4.36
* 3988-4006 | -2.1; 9.77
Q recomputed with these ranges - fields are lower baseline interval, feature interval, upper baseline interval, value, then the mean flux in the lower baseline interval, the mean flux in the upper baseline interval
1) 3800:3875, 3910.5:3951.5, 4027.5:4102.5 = 8.3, 4.79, 9.9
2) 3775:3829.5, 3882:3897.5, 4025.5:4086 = 2.9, 5.49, 9.9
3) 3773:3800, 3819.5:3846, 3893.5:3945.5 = 9.3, 5.93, 5.53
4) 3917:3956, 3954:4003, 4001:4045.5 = 2.7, 5.45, 10.2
